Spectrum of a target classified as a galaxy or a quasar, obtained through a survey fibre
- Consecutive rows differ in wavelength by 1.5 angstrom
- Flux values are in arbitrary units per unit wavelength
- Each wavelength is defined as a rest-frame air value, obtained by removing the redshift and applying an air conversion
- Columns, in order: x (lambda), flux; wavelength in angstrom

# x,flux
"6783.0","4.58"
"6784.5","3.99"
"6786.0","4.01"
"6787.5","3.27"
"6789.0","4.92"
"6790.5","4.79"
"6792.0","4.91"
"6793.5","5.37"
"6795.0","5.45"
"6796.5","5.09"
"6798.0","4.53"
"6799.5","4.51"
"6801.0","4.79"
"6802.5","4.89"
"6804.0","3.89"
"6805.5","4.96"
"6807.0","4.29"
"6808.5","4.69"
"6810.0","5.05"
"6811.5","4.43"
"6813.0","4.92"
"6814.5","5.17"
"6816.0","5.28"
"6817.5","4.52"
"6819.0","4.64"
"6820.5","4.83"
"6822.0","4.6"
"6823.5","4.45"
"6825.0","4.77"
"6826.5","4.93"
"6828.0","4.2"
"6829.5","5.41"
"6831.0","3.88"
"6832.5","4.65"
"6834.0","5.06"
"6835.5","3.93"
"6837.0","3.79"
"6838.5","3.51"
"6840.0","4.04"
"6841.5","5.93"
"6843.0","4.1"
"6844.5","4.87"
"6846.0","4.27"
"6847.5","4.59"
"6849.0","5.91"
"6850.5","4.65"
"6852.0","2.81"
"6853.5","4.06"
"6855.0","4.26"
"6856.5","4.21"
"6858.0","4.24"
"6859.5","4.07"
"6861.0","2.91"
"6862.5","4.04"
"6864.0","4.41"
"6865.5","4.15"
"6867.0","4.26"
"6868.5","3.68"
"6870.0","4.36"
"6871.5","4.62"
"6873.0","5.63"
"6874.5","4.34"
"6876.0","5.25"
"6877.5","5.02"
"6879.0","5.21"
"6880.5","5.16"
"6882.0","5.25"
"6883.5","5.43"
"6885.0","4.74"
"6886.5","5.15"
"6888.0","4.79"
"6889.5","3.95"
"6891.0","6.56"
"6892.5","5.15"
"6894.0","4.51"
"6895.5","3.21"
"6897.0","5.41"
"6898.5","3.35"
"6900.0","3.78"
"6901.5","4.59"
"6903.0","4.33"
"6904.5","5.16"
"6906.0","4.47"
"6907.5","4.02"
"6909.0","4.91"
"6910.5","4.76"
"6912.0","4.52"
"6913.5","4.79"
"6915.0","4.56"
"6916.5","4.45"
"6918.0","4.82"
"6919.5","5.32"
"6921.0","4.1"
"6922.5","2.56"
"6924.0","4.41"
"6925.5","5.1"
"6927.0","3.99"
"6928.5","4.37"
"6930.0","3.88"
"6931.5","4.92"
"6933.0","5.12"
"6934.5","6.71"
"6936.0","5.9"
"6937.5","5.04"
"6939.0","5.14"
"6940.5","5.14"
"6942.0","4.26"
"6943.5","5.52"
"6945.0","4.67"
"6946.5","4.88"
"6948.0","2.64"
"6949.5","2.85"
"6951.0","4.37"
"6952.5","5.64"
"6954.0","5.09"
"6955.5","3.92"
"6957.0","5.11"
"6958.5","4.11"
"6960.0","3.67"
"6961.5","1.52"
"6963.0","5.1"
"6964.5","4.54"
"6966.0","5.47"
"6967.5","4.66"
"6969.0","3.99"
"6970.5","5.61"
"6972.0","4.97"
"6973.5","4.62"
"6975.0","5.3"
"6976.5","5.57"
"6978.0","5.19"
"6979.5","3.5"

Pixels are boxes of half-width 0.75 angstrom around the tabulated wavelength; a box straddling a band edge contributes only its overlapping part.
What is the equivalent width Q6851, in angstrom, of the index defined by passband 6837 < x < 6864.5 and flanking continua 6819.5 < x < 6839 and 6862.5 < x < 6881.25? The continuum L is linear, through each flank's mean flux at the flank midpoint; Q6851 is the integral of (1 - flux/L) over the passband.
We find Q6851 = 1.8 angstrom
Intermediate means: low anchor 4.48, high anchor 4.65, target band 4.26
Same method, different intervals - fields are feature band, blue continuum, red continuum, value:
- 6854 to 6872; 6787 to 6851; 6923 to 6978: 2.2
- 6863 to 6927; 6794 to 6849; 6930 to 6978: 0.9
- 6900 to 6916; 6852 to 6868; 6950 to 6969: -1.5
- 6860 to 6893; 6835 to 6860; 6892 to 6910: -2.7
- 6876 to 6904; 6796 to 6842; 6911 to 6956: -0.9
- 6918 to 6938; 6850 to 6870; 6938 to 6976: -1.6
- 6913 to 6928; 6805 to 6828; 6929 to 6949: 1.4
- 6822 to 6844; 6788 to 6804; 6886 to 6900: 1.3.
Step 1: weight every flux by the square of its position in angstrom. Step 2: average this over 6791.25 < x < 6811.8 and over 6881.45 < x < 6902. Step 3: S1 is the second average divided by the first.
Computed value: 1.0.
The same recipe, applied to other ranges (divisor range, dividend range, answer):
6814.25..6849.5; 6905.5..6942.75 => 1.04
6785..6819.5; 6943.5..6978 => 1.00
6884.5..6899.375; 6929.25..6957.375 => 1.04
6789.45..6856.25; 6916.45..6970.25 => 1.02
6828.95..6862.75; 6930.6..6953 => 1.15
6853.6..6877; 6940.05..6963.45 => 1.02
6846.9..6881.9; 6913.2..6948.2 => 1.08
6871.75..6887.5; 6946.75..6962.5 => 0.79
